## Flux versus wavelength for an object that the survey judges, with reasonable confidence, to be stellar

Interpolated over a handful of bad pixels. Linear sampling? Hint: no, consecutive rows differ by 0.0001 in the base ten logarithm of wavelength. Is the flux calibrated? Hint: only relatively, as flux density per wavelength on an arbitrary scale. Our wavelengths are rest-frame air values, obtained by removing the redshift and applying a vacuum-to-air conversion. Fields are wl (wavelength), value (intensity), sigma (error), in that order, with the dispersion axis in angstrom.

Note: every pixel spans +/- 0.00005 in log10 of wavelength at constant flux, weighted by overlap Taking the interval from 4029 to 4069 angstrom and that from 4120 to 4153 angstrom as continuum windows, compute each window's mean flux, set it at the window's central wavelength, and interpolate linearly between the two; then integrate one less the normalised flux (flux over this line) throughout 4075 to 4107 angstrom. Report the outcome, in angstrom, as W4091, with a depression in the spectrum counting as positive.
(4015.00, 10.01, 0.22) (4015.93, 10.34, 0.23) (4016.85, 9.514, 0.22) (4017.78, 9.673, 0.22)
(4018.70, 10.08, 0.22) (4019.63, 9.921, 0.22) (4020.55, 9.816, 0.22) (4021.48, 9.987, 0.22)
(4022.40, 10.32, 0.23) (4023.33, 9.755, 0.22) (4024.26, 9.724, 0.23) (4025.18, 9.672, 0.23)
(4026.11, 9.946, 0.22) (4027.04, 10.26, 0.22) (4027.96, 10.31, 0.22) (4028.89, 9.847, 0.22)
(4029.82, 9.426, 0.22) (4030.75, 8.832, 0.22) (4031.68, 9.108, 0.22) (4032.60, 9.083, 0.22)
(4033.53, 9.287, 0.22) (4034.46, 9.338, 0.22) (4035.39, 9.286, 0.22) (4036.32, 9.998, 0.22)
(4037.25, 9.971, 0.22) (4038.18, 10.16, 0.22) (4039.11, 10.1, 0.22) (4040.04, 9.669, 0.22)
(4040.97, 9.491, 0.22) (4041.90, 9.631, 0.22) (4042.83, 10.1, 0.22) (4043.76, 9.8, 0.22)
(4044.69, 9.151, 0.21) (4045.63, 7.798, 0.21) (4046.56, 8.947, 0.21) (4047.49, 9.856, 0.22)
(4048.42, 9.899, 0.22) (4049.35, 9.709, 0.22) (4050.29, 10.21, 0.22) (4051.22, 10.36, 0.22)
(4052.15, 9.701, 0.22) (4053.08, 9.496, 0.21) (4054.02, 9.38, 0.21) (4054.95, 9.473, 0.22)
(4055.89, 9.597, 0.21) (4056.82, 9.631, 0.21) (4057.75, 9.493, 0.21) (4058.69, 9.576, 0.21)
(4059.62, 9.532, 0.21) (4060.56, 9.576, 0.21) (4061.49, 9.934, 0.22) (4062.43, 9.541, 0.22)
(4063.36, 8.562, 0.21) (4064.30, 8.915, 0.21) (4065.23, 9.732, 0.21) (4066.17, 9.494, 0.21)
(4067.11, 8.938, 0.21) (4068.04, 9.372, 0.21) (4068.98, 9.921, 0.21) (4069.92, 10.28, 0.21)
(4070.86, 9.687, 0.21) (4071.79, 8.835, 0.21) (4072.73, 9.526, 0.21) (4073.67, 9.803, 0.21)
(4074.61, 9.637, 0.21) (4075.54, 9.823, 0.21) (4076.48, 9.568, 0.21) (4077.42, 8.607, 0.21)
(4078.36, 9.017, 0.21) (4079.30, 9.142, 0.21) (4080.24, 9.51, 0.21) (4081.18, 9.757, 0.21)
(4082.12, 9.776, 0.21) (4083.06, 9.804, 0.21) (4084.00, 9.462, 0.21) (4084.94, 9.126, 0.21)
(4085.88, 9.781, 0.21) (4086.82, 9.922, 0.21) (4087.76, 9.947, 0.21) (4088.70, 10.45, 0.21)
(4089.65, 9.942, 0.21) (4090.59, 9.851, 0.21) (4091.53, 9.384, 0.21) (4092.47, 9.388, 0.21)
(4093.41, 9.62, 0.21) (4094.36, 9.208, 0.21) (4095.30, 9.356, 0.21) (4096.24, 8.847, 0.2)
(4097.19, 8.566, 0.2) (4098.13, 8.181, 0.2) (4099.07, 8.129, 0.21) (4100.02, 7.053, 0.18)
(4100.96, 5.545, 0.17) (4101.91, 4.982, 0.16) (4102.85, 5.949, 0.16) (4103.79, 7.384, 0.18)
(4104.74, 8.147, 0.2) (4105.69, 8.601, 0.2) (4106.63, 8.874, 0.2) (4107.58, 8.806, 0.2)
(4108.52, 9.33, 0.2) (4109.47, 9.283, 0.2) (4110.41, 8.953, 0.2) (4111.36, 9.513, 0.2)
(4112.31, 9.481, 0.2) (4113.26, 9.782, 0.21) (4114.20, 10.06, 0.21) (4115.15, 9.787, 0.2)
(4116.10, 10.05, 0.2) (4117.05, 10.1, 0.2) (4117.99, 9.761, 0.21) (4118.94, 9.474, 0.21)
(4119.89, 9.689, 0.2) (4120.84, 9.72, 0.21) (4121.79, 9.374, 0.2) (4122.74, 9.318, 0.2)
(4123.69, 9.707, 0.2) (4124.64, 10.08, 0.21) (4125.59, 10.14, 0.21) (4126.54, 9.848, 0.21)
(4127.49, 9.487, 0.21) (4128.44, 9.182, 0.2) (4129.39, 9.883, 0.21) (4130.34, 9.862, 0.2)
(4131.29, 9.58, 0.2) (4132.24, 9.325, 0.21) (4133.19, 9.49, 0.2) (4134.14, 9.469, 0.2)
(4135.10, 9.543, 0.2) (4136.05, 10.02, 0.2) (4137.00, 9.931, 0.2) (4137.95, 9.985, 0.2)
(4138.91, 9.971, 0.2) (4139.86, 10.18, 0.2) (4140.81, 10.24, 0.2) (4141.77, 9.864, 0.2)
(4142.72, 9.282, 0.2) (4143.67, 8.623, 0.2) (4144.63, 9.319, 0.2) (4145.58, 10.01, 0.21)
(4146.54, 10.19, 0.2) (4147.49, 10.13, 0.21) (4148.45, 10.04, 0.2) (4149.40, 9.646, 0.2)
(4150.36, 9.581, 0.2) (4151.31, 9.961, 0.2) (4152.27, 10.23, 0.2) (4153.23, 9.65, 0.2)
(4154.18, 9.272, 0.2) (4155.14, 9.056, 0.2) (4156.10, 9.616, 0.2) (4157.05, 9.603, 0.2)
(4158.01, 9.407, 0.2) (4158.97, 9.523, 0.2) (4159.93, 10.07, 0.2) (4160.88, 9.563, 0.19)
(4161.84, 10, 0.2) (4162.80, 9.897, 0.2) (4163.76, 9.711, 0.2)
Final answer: 2.6 angstrom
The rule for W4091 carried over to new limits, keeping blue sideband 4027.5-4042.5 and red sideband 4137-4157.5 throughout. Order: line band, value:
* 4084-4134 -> 2.8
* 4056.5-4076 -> 0.3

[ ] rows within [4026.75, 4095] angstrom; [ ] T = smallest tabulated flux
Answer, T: 7.798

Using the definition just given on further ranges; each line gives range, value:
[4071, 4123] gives 4.982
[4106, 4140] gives 8.806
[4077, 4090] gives 8.607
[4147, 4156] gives 9.056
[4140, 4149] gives 8.623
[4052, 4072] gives 8.562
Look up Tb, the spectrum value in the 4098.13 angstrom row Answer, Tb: 8.181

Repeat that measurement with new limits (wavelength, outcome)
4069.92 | 10.28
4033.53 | 9.287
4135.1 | 9.543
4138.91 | 9.971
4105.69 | 8.601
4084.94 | 9.126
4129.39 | 9.883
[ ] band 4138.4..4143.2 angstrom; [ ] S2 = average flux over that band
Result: 9.91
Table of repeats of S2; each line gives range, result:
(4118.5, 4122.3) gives 9.55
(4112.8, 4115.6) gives 9.89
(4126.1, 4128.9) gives 9.51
